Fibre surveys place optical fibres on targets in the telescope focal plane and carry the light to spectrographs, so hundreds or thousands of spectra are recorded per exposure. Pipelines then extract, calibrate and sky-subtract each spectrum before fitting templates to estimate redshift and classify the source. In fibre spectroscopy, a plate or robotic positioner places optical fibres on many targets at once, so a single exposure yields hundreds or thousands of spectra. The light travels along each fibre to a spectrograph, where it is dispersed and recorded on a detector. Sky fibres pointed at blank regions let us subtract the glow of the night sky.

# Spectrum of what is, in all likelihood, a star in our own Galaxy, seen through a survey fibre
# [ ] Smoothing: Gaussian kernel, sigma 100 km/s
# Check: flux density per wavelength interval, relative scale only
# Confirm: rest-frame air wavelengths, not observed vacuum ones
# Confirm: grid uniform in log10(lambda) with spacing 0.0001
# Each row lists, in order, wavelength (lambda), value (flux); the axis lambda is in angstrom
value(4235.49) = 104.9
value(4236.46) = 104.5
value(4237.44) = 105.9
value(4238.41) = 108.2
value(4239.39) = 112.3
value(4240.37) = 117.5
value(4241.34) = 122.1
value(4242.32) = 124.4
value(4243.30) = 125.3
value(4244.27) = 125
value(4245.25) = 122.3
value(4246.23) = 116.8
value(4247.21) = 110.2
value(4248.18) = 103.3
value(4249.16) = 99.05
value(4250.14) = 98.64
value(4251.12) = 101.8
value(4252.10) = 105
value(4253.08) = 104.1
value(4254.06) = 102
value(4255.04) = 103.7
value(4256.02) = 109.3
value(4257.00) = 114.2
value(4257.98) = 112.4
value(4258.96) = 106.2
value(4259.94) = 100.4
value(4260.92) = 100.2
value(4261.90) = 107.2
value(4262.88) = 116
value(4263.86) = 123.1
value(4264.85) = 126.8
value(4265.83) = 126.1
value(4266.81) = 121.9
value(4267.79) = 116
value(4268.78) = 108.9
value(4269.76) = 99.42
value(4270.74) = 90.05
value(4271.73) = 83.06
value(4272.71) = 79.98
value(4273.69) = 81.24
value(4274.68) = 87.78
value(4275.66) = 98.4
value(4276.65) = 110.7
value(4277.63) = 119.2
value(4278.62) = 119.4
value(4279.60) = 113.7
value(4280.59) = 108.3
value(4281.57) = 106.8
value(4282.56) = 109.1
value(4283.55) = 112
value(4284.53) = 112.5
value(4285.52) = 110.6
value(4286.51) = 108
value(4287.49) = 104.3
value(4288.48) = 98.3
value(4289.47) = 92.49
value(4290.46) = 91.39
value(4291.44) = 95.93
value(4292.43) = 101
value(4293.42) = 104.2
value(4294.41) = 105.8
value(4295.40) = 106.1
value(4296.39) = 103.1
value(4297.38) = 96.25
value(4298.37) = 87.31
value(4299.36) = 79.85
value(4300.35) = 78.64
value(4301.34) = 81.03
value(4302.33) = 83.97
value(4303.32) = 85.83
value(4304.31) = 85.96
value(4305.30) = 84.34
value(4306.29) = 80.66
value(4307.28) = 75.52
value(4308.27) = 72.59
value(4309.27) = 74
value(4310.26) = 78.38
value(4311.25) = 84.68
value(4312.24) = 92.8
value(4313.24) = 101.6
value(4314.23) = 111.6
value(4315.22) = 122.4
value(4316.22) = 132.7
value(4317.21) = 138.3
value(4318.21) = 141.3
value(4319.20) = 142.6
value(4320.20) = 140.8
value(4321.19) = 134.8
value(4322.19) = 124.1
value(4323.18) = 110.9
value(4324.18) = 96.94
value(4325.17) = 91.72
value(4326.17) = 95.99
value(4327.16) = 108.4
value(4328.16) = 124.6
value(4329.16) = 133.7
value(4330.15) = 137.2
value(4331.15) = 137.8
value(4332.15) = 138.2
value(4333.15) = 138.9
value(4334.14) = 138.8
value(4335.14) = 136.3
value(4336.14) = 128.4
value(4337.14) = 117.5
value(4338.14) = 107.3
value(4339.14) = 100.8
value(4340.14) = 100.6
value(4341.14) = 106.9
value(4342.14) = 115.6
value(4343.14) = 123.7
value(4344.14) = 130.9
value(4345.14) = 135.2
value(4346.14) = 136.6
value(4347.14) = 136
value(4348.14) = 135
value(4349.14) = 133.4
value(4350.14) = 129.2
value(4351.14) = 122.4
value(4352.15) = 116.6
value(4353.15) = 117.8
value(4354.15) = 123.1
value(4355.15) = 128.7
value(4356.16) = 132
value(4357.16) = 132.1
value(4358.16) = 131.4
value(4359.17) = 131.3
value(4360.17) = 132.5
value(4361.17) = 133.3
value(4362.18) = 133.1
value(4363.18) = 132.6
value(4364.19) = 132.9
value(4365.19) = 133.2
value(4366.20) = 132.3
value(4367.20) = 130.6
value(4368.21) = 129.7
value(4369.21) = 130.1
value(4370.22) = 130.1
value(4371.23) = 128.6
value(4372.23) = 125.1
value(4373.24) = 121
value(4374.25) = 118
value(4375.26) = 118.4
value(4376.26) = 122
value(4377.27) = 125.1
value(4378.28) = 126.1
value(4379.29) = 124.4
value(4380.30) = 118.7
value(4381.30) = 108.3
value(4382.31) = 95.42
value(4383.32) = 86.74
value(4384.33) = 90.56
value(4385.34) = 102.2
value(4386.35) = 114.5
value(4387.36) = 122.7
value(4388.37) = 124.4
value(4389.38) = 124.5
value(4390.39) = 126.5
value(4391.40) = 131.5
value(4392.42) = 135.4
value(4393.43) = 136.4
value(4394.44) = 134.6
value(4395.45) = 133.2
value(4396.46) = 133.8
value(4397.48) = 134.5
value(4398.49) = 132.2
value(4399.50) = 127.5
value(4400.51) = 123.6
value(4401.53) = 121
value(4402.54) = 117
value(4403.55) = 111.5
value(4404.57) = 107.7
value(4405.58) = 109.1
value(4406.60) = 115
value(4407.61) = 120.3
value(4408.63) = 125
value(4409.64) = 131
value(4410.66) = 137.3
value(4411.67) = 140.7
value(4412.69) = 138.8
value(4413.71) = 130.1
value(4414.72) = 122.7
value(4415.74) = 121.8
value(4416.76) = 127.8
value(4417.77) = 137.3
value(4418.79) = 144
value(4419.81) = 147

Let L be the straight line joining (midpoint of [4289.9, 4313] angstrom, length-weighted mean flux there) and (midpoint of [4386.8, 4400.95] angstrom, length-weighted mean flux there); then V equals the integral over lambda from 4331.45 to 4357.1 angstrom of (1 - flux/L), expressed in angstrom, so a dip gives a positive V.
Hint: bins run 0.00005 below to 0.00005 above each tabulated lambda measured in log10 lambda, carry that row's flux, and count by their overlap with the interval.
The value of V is -4.2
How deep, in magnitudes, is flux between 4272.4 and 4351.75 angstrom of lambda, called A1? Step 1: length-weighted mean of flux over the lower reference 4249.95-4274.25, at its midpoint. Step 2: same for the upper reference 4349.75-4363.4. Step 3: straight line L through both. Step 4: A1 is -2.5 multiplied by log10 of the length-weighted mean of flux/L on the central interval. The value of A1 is 0.08 mag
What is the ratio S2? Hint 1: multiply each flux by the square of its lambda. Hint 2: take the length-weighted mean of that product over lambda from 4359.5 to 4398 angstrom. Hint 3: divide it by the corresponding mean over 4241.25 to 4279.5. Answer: 1.21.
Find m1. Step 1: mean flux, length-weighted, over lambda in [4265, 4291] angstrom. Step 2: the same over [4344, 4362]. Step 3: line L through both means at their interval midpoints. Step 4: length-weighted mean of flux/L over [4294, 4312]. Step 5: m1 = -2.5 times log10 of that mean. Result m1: 0.30 mag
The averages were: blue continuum 105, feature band 85.8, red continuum 130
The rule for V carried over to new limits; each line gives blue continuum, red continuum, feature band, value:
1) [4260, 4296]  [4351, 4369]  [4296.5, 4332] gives 3.58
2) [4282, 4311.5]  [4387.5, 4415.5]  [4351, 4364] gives -1.84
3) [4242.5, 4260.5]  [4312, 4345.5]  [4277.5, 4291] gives 0.86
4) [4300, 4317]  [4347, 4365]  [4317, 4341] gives -3.61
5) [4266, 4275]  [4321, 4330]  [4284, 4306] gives 1.98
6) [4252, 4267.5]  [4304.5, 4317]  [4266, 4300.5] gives 0.51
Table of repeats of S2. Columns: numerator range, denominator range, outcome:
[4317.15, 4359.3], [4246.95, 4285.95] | 1.21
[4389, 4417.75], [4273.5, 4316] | 1.38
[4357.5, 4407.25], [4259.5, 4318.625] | 1.27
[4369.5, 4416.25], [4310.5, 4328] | 1.09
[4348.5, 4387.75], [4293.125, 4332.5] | 1.20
